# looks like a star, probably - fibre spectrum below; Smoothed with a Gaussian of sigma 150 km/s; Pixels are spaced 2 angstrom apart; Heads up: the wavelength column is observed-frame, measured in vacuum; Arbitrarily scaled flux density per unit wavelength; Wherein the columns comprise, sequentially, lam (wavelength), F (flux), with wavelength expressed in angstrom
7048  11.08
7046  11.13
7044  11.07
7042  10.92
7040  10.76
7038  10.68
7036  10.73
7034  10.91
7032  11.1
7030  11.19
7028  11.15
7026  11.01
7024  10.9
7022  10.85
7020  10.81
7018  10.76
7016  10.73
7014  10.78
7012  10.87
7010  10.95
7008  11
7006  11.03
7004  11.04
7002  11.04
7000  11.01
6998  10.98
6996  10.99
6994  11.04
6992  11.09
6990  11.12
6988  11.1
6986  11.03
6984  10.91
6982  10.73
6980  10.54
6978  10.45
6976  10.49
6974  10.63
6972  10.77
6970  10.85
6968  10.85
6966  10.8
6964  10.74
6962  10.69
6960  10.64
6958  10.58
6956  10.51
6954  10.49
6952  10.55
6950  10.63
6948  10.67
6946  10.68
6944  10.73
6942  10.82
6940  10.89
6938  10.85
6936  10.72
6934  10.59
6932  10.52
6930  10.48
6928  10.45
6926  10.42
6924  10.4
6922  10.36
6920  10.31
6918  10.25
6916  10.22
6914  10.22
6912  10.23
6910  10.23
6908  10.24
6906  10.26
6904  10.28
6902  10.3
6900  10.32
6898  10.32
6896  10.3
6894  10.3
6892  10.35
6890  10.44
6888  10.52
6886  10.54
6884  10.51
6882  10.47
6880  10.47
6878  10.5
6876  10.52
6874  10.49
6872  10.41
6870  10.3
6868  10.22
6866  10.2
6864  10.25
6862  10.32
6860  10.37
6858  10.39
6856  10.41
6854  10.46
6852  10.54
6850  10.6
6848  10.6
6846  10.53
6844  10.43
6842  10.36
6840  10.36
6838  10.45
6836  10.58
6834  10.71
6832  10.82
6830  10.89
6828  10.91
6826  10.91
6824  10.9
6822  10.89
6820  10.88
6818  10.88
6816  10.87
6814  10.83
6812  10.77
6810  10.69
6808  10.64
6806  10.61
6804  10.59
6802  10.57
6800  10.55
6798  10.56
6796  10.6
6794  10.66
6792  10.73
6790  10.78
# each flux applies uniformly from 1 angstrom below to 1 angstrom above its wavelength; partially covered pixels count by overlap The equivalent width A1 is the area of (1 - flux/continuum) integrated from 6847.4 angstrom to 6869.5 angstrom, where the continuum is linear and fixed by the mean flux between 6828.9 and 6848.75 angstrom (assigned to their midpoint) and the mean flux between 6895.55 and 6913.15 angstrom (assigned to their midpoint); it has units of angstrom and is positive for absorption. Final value 0.2 angstrom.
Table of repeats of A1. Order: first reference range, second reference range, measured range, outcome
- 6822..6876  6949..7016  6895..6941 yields 1.2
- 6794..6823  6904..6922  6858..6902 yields 0.0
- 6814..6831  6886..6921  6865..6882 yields 0.2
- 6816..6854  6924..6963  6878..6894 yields 0.3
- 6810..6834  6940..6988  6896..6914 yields 0.8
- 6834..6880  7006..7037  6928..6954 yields 0.0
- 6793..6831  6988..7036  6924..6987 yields 1.4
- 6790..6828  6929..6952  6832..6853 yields 0.4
